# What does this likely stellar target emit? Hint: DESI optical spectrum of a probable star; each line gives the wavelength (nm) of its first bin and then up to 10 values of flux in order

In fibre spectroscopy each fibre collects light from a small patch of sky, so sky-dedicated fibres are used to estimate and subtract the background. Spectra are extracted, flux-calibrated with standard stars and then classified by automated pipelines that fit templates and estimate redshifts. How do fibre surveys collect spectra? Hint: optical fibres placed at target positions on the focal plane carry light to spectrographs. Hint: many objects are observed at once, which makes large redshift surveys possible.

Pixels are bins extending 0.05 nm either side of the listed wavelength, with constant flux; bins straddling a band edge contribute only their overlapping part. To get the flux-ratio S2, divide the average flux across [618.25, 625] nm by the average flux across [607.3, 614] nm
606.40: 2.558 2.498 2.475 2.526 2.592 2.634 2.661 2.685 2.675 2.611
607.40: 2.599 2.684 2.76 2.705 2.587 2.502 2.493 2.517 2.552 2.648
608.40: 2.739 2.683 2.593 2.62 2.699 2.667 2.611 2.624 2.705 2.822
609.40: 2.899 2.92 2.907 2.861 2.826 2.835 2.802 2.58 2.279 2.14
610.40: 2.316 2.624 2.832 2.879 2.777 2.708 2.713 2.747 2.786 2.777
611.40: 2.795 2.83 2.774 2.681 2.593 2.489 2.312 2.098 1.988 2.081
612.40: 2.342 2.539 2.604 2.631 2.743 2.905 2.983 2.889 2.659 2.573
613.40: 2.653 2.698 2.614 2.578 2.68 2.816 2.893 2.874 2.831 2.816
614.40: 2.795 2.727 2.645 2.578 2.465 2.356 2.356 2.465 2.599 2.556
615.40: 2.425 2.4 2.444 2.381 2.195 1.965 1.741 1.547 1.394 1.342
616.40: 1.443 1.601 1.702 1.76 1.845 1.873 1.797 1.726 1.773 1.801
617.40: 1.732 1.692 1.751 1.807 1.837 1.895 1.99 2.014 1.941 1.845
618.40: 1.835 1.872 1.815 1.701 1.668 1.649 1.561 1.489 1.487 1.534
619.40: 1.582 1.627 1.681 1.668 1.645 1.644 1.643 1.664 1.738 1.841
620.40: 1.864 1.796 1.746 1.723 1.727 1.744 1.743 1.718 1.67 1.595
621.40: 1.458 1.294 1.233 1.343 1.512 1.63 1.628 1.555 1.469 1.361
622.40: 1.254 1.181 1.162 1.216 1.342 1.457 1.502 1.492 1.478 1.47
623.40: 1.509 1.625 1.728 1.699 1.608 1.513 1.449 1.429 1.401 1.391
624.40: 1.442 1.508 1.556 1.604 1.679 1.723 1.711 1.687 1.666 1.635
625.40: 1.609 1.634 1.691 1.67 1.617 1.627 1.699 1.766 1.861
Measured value 0.59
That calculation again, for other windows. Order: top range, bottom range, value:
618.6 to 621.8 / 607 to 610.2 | 0.61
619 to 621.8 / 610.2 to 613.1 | 0.63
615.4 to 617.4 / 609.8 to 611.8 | 0.69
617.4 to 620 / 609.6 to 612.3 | 0.66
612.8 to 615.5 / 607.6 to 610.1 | 0.99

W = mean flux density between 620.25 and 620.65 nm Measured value 1.81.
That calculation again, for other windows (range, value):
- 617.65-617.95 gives 1.85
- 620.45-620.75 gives 1.76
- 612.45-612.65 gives 2.57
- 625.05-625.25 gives 1.68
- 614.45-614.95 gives 2.55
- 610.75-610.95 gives 2.74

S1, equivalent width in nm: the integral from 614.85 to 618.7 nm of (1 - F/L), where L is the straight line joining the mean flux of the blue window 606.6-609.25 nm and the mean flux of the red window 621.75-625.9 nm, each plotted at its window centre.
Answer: 0.16 nm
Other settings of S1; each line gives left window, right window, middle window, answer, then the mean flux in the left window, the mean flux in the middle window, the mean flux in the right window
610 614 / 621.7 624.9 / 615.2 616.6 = 0.16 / 2.61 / 1.97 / 1.48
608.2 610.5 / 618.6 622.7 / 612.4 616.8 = -0.47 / 2.67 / 2.41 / 1.58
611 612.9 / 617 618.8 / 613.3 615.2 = -0.32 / 2.56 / 2.65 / 1.82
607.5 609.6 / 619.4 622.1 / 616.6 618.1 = 0.09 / 2.67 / 1.81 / 1.63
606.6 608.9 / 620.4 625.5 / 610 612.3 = -0.18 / 2.62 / 2.57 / 1.54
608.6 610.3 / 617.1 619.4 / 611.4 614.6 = -0.45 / 2.71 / 2.64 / 1.75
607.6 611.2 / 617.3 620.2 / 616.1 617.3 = 0.17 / 2.67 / 1.66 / 1.73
